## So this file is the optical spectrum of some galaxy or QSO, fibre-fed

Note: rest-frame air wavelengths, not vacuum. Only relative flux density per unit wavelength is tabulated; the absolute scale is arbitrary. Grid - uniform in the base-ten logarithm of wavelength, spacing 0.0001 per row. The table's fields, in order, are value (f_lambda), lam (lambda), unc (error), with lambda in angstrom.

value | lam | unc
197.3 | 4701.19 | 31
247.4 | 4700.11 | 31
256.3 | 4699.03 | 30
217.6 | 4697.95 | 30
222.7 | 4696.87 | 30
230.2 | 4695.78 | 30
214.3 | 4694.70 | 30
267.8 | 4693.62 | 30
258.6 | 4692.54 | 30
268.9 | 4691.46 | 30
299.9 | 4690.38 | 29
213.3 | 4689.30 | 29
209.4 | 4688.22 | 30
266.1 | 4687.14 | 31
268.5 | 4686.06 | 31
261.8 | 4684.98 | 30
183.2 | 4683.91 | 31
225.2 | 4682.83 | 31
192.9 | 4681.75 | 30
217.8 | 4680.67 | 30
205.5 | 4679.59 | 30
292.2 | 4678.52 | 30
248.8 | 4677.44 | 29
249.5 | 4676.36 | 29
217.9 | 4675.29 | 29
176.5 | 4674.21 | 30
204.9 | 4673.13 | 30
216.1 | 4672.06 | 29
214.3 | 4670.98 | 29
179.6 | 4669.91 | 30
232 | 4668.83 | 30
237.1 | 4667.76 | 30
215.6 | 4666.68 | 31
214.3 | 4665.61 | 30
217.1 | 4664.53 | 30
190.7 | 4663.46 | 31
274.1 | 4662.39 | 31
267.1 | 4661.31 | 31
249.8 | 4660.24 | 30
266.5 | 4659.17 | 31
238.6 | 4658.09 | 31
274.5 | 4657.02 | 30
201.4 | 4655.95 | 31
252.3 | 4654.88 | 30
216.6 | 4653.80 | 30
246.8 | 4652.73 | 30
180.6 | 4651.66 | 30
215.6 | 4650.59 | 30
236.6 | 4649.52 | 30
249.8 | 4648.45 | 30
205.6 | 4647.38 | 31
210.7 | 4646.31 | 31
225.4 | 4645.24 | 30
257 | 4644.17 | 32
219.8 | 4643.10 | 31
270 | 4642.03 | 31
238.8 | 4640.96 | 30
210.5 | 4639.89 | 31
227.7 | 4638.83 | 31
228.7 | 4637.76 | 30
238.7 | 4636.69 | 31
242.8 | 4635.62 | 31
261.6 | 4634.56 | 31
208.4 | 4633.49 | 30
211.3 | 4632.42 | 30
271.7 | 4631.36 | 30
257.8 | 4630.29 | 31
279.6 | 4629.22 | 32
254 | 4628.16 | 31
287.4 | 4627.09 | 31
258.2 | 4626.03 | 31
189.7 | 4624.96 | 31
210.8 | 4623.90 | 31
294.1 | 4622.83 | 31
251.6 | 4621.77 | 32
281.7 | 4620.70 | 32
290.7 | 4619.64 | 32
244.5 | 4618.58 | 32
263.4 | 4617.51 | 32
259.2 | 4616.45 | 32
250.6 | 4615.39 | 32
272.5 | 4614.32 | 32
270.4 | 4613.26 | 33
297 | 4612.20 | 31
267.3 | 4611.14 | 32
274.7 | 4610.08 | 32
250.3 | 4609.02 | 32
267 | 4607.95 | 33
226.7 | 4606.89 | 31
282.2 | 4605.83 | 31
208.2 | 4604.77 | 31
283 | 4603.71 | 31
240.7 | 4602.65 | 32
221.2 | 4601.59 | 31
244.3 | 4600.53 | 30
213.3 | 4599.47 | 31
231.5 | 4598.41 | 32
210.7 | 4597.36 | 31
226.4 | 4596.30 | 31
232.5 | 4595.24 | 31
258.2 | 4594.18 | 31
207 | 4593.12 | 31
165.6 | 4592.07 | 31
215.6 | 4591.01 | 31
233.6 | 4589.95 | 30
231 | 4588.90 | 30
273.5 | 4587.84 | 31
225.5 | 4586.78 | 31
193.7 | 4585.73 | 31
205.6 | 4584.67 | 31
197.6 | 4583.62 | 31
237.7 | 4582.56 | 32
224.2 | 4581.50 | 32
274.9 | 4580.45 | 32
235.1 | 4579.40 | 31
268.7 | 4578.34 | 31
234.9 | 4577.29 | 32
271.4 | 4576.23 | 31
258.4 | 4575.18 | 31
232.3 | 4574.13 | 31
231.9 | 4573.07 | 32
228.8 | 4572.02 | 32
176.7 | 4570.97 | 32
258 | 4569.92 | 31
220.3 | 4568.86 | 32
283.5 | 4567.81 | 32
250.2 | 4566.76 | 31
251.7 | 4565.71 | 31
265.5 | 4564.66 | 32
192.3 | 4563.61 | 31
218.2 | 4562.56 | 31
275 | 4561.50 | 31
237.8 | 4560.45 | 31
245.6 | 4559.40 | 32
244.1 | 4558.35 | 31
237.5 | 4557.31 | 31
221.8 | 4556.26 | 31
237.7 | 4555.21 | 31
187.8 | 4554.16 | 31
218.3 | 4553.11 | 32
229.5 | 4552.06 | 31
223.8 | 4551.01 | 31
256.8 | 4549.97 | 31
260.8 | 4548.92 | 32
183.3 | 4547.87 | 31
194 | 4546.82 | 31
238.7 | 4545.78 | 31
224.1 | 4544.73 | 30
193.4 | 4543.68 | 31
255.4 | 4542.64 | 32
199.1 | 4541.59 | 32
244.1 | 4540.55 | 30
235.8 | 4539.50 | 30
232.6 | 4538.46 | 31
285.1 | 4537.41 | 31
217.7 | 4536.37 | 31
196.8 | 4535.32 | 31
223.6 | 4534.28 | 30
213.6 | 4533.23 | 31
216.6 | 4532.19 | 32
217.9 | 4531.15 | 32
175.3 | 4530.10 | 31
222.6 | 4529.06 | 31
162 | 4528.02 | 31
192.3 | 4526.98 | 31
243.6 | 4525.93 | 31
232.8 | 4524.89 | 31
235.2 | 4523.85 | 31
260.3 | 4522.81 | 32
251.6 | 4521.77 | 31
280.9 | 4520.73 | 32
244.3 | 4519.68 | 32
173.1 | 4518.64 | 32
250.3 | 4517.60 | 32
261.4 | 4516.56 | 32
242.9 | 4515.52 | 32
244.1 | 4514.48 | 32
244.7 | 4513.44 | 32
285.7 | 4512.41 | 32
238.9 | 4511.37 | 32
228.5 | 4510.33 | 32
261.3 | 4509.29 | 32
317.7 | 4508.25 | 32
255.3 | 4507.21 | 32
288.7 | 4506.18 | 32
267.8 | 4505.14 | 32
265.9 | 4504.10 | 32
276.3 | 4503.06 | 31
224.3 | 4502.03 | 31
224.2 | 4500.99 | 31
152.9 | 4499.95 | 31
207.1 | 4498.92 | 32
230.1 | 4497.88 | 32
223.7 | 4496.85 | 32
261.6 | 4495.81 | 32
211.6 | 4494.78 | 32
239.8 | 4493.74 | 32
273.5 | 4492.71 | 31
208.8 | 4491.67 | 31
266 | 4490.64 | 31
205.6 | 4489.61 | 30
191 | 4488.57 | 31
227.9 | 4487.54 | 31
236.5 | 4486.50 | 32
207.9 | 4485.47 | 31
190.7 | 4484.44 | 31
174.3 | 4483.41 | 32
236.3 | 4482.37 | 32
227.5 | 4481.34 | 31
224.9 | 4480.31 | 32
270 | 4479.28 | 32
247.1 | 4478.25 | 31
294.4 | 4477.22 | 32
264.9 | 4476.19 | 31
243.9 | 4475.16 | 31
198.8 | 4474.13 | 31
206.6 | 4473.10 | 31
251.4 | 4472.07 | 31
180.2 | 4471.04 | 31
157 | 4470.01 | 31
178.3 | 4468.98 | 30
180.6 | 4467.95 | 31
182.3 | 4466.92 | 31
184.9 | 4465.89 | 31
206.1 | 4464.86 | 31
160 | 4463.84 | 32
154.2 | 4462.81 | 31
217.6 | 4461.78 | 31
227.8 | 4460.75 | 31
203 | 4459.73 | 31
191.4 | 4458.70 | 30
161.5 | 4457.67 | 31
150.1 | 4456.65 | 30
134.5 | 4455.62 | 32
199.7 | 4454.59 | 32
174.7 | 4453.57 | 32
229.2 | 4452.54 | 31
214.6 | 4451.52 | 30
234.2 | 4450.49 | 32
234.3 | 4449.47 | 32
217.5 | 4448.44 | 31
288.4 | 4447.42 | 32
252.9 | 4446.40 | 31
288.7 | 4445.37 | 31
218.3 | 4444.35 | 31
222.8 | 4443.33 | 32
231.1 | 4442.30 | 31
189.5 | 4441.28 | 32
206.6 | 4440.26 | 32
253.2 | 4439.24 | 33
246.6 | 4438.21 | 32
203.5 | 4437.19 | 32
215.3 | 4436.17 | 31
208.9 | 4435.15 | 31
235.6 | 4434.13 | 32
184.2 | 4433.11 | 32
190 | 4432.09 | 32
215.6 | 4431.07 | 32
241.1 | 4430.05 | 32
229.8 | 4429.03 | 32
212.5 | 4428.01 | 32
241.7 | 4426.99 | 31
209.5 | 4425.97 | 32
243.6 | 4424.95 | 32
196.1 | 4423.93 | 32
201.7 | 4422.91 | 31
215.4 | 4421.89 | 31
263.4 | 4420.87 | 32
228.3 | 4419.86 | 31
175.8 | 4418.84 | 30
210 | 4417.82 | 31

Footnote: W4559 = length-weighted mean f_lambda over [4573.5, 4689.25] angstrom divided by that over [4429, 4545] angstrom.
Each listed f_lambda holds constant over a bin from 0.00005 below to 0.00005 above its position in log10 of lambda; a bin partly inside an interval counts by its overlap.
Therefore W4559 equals 1.1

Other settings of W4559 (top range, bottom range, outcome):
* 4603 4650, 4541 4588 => 1.07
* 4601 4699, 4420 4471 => 1.14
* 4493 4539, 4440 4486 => 1.12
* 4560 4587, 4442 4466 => 1.14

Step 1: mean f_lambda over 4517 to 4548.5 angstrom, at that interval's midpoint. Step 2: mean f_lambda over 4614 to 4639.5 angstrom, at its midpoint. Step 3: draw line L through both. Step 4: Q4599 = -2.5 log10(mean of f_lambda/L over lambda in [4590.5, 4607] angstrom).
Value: 0.06 mag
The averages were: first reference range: 223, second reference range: 251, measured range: 229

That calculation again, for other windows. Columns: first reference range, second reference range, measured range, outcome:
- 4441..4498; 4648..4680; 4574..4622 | -0.087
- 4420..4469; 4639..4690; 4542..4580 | -0.065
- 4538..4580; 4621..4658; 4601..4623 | -0.107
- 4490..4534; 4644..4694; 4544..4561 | 0.041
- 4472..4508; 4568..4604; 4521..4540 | 0.043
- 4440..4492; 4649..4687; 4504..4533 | -0.114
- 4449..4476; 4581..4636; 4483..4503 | -0.077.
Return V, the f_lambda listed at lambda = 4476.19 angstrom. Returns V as 264.9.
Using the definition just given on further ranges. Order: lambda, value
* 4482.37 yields 236.3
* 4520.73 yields 280.9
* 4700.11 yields 247.4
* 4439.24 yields 253.2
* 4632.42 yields 211.3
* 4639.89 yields 210.5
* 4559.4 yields 245.6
